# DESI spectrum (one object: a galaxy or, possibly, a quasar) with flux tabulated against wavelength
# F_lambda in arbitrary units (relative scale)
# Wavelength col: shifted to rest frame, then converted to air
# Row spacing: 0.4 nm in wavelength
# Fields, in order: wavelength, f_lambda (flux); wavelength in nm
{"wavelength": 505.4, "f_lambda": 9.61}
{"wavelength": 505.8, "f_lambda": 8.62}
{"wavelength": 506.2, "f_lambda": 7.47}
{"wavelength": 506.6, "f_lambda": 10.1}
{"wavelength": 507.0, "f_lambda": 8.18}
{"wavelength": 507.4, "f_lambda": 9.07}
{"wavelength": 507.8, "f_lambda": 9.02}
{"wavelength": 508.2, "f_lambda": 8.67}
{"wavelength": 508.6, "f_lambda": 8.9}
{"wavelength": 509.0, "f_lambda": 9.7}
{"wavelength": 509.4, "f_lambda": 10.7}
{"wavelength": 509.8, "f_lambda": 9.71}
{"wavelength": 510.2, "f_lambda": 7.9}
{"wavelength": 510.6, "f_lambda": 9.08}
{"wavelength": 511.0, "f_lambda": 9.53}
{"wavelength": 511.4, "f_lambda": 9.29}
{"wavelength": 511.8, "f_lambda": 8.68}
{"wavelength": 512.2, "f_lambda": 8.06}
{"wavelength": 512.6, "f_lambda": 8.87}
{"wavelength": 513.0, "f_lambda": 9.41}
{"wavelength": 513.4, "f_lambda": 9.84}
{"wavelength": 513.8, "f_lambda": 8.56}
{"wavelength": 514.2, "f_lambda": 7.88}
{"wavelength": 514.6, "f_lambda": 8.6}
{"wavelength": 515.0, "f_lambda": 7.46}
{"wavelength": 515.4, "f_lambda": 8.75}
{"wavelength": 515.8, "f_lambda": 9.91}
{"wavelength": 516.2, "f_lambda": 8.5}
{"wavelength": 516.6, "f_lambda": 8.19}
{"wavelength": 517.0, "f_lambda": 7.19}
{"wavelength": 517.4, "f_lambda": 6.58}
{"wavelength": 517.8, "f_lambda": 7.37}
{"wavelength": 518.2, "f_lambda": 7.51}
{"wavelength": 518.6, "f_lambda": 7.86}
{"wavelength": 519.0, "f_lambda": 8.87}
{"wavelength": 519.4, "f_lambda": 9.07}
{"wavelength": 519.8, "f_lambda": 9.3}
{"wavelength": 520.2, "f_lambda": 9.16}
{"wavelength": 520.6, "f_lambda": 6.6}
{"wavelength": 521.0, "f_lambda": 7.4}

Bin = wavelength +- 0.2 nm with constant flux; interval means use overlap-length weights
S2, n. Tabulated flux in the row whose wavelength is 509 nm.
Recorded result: 9.7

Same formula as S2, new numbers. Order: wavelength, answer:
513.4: 9.84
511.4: 9.29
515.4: 8.75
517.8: 7.37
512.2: 8.06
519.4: 9.07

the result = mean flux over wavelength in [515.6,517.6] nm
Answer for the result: 8.07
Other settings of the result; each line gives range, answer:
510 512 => 8.9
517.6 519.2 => 7.9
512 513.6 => 9.05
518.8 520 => 9.08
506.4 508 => 9.09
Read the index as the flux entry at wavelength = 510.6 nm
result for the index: 9.08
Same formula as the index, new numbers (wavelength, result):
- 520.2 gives 9.16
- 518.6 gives 7.86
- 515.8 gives 9.91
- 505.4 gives 9.61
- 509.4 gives 10.7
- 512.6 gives 8.87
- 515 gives 7.46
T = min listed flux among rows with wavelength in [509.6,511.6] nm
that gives 7.9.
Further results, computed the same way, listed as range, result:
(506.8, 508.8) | 8.18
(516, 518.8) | 6.58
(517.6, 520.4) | 7.37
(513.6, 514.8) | 7.88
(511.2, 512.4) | 8.06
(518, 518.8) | 7.51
